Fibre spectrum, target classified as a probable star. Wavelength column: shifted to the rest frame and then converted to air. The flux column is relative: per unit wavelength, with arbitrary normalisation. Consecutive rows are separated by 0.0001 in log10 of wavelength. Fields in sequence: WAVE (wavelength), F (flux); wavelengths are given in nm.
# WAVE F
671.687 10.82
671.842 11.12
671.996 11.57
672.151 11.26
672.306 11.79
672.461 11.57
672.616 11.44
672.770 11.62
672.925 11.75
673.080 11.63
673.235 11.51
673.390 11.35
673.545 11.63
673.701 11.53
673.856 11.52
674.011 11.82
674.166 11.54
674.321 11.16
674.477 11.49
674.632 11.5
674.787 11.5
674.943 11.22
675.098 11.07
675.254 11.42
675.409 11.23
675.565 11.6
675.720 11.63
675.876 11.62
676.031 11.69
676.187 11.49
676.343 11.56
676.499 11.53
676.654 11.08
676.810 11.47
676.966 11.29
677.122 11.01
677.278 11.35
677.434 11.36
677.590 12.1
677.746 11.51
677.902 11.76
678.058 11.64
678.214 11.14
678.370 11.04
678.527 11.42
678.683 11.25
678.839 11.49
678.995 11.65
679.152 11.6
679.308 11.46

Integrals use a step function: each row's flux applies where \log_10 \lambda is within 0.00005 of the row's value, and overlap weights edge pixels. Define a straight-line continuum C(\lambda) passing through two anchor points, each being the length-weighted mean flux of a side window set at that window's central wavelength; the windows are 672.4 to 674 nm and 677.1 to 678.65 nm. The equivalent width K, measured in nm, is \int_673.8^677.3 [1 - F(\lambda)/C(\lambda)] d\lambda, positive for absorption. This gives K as 0.02 nm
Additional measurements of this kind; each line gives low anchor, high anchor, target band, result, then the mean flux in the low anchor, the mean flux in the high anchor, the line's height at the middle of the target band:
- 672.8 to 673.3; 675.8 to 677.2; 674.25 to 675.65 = 0.02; 11.6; 11.4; 11.5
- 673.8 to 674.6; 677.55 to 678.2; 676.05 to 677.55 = 0.03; 11.5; 11.7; 11.6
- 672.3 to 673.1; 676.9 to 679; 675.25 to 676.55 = 0.00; 11.6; 11.4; 11.5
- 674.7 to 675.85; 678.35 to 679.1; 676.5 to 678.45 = 0.00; 11.4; 11.4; 11.4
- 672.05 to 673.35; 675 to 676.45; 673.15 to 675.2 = 0.01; 11.6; 11.5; 11.5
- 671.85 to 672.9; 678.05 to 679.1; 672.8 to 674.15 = -0.01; 11.5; 11.4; 11.5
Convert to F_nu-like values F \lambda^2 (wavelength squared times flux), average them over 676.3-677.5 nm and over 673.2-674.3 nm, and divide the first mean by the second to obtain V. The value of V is 1.0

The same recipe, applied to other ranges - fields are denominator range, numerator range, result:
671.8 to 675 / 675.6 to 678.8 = 1.01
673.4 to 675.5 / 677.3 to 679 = 1.02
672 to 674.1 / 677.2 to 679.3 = 1.01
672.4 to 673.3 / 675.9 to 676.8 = 1.00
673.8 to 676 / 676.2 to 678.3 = 1.01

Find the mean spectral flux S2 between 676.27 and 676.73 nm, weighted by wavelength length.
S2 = 11.4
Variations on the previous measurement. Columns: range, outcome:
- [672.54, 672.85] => 11.6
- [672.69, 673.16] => 11.7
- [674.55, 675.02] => 11.4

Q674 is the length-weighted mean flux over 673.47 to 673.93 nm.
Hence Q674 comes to 11.5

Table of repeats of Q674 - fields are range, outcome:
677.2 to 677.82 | 11.6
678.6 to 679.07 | 11.5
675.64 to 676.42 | 11.6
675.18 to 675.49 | 11.3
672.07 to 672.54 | 11.5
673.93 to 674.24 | 11.7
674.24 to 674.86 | 11.4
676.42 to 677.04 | 11.3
